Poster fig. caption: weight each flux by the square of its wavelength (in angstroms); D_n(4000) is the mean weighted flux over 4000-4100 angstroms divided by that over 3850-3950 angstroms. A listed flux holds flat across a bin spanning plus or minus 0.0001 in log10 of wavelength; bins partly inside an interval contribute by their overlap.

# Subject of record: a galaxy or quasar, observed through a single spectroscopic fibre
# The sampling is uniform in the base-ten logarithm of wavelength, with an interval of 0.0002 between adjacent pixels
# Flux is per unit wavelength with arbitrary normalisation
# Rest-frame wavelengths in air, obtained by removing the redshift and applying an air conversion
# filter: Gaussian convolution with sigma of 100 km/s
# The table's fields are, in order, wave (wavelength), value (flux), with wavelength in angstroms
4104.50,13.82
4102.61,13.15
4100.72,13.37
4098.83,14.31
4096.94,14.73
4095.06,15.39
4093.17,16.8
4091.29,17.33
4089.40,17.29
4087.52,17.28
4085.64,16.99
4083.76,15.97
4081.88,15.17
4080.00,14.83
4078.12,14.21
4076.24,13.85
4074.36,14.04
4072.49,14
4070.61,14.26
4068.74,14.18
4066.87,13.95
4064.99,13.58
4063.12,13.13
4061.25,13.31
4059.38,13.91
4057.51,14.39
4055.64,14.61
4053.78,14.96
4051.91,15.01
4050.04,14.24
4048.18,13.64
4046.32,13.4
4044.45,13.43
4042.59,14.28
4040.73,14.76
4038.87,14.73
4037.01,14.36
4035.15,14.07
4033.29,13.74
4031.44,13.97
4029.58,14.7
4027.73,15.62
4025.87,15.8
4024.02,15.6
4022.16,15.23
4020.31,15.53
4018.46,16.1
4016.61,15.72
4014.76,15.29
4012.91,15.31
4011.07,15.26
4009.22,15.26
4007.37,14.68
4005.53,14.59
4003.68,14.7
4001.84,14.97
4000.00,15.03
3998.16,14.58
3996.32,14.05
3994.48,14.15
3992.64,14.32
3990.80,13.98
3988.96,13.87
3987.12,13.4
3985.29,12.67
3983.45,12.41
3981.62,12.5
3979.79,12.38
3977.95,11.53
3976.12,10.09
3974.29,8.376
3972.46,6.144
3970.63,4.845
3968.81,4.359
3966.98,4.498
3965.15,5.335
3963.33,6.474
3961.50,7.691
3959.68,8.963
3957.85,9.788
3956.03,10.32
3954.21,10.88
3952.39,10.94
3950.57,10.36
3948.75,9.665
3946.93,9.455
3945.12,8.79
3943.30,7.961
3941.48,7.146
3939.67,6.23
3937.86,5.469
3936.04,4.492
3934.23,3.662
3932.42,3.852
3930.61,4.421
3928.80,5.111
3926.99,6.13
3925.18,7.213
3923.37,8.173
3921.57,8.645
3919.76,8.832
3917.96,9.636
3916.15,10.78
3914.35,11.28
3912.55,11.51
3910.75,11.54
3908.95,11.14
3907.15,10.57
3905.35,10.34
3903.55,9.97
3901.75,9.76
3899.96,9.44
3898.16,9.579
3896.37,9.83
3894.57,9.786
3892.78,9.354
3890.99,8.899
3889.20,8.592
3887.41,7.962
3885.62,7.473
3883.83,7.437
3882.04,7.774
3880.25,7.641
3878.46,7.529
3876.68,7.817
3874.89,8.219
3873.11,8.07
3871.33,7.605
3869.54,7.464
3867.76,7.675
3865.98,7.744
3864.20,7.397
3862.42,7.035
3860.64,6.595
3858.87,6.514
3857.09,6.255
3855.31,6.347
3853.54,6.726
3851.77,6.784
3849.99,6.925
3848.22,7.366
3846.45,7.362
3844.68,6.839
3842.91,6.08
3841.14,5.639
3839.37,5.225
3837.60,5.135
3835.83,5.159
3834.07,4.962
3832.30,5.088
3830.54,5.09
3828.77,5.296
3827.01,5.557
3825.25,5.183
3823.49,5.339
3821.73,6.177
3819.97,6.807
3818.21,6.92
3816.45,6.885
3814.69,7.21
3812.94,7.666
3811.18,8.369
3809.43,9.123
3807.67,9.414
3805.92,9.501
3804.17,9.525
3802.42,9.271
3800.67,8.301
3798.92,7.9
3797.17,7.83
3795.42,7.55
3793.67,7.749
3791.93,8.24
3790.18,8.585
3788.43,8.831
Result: 2.0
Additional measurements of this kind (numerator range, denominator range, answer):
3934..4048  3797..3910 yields 1.68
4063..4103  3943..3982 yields 1.84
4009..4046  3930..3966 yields 2.03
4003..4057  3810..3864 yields 2.58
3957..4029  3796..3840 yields 1.96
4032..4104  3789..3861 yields 2.38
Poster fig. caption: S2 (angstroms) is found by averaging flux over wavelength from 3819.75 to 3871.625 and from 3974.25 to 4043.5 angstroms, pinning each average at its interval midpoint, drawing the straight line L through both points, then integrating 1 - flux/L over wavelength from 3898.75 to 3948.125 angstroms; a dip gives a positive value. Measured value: 8.4 angstroms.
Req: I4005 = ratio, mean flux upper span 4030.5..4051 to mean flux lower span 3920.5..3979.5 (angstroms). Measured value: 1.88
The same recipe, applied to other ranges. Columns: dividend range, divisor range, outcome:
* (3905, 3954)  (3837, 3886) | 1.18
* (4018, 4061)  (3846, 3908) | 1.81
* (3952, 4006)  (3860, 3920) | 1.22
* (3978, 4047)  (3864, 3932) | 1.67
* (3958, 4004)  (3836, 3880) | 1.56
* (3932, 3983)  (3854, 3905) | 0.99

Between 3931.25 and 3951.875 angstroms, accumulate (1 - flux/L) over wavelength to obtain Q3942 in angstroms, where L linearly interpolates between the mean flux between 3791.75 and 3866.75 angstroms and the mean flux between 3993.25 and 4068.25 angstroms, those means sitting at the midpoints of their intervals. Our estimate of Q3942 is 7.7 angstroms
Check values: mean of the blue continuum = 6.92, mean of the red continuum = 14.6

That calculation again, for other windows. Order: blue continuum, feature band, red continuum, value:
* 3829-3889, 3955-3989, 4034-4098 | 6.2 angstroms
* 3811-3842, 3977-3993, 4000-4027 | 1.1 angstroms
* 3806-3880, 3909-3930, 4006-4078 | 1.5 angstroms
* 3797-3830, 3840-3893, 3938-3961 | 4.9 angstroms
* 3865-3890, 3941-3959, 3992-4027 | 3.4 angstroms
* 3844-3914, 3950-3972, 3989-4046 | 7.8 angstroms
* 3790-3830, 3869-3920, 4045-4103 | 3.5 angstroms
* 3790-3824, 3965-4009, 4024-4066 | 3.7 angstroms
